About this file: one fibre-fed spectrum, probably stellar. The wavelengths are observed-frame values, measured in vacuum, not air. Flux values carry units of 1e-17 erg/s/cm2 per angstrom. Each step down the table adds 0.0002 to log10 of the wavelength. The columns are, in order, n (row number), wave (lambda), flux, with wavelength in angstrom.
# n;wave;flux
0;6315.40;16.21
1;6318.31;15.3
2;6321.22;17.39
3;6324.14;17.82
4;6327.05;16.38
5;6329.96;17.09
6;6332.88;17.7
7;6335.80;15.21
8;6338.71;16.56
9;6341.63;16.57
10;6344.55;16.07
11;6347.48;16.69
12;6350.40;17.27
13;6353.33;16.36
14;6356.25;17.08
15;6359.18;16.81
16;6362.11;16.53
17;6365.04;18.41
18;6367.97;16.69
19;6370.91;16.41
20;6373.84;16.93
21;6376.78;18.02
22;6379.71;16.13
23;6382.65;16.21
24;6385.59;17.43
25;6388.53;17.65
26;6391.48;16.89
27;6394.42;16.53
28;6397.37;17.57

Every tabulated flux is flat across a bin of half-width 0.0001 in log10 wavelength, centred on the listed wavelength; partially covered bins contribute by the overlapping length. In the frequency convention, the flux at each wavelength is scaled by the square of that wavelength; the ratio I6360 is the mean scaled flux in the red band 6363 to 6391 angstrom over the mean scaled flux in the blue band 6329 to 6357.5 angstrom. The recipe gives 1.04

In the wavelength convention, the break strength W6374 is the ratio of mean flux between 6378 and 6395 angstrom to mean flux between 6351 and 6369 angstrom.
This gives 0.99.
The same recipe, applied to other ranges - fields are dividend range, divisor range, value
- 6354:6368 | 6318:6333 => 1.01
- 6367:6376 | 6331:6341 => 1.01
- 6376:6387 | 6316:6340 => 1.01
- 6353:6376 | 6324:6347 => 1.02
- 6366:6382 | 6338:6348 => 1.03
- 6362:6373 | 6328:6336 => 1.01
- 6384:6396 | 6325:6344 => 1.03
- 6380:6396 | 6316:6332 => 1.01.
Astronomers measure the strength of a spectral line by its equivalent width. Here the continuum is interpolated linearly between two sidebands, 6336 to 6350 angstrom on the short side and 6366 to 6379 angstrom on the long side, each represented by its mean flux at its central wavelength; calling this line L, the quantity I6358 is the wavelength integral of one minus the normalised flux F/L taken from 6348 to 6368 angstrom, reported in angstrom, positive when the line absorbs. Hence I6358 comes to -0.4 angstrom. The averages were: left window 16.4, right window 17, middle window 17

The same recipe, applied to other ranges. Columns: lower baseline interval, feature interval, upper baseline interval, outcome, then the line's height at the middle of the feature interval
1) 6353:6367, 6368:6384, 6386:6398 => 0.4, 17.1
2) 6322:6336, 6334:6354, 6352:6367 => 0.7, 17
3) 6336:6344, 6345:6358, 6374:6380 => -0.1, 16.6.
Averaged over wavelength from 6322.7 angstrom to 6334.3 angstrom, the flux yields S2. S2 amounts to 17.2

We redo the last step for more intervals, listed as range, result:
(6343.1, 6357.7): 16.7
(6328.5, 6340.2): 16.6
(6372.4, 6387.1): 16.9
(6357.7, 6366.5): 17.2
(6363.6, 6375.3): 17.1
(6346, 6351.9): 17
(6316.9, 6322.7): 16.3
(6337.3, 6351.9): 16.6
